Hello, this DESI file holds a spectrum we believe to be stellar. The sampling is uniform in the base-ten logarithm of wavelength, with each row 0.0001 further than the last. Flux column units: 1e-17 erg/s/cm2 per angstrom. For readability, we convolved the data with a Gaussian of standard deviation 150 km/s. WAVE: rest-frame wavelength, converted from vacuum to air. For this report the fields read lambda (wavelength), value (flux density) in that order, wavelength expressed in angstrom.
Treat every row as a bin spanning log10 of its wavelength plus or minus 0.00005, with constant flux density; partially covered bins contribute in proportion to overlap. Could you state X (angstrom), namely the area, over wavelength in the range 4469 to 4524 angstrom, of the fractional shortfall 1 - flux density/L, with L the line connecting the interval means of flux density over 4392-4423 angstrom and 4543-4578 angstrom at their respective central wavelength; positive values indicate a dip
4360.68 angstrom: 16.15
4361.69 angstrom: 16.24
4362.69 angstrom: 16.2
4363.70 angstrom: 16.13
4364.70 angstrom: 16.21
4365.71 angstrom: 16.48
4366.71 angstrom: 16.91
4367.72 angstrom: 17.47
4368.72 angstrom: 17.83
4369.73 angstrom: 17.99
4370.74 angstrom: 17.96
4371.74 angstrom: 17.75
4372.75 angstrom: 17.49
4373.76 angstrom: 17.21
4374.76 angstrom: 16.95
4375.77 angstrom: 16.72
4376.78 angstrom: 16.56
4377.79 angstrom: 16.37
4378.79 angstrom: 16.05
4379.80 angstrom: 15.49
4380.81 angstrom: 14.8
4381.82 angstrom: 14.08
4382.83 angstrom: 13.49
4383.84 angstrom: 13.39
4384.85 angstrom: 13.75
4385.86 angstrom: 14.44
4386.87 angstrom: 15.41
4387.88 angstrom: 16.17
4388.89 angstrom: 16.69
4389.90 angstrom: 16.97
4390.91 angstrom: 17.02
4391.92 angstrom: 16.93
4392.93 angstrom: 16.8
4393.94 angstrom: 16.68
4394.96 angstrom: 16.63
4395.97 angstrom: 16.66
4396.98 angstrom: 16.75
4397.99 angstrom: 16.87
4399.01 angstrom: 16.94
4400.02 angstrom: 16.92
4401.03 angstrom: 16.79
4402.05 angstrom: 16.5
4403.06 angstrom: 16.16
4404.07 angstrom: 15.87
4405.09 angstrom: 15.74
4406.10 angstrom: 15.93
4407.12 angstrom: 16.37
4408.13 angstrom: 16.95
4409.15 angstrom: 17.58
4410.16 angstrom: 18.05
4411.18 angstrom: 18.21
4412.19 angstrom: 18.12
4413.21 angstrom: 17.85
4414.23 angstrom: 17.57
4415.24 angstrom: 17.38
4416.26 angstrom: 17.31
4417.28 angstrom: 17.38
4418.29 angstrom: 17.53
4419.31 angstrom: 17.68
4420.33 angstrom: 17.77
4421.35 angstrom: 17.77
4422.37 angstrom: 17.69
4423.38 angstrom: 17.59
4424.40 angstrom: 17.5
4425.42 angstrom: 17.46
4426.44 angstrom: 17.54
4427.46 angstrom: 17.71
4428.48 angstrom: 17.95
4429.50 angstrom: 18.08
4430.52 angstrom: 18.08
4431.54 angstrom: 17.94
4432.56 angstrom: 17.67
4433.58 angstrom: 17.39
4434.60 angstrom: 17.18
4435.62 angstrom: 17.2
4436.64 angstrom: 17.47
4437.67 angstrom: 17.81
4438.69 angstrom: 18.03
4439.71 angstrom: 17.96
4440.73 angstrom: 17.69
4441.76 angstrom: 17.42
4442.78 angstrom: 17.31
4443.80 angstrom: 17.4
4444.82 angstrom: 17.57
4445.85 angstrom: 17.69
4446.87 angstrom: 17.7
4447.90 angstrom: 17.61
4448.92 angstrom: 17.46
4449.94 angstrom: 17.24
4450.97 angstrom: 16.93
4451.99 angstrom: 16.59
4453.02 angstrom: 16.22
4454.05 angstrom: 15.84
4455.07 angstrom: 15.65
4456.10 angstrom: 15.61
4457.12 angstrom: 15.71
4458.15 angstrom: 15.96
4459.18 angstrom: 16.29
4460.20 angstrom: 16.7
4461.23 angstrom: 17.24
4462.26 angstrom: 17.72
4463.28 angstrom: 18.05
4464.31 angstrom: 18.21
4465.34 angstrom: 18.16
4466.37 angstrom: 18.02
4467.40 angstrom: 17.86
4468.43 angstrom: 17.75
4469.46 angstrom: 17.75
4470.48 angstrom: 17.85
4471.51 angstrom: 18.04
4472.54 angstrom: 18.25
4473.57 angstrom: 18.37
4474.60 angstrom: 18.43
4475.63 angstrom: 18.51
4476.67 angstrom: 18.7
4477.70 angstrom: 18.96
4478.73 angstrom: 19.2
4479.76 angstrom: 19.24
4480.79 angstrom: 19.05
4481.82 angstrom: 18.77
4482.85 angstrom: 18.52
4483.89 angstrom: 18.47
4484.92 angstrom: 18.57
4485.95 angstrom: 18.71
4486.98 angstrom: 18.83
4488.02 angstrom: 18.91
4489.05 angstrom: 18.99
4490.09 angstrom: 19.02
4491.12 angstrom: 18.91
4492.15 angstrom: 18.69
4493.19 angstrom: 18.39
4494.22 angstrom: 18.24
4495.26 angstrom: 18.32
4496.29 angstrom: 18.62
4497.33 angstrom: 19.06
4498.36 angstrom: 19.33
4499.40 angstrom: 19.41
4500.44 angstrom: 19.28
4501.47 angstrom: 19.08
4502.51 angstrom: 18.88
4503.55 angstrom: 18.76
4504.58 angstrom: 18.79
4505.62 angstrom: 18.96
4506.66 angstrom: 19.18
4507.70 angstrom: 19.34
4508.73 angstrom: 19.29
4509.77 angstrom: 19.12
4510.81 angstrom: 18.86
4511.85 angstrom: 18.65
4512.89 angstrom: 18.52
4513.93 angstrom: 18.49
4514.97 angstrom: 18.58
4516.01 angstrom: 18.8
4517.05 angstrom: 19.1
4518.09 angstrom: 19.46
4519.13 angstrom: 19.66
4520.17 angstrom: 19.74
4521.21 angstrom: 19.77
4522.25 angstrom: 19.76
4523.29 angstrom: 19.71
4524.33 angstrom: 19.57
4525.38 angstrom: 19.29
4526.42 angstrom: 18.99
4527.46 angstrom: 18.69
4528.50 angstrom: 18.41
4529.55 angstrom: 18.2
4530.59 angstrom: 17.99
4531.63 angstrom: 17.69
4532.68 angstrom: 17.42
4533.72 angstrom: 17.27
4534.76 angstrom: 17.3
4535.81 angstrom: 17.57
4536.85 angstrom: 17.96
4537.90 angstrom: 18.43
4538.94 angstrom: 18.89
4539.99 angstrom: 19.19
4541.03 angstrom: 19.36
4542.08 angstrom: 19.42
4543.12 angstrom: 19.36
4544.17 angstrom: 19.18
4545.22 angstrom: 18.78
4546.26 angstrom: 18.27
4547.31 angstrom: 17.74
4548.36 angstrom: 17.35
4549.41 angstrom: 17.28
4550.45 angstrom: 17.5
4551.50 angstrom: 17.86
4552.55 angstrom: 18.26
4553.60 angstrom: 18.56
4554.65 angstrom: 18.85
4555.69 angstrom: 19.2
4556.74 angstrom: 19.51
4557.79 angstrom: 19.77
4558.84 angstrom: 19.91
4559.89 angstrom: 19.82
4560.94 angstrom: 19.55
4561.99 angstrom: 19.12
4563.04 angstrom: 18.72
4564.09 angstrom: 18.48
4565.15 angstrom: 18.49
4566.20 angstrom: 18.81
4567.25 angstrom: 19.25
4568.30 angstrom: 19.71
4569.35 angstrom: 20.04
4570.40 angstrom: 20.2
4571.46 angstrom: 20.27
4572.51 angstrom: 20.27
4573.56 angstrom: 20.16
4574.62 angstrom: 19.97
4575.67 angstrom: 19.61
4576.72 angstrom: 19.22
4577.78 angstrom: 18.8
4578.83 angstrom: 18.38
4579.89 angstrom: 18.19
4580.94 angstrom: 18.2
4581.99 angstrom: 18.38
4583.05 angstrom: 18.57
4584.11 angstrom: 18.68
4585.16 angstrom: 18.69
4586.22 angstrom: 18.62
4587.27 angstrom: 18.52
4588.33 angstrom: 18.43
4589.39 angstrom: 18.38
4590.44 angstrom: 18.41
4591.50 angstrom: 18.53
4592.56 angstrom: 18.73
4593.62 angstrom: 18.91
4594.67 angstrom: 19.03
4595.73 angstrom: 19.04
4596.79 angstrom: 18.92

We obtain -1.9 angstrom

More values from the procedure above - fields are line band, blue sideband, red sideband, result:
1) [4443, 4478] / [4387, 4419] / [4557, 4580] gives 0.8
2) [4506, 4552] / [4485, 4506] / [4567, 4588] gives 0.8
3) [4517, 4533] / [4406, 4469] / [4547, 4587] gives -0.5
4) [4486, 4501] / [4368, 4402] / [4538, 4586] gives -0.8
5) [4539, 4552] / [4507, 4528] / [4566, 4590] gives 0.5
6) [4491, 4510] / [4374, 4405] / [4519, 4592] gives -1.1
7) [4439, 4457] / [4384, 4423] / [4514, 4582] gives 0.4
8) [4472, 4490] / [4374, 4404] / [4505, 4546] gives -0.8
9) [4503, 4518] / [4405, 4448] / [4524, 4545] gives -0.5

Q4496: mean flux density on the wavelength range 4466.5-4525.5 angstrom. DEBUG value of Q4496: 18.8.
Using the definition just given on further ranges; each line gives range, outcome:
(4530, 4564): 18.5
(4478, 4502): 18.9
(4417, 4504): 17.9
